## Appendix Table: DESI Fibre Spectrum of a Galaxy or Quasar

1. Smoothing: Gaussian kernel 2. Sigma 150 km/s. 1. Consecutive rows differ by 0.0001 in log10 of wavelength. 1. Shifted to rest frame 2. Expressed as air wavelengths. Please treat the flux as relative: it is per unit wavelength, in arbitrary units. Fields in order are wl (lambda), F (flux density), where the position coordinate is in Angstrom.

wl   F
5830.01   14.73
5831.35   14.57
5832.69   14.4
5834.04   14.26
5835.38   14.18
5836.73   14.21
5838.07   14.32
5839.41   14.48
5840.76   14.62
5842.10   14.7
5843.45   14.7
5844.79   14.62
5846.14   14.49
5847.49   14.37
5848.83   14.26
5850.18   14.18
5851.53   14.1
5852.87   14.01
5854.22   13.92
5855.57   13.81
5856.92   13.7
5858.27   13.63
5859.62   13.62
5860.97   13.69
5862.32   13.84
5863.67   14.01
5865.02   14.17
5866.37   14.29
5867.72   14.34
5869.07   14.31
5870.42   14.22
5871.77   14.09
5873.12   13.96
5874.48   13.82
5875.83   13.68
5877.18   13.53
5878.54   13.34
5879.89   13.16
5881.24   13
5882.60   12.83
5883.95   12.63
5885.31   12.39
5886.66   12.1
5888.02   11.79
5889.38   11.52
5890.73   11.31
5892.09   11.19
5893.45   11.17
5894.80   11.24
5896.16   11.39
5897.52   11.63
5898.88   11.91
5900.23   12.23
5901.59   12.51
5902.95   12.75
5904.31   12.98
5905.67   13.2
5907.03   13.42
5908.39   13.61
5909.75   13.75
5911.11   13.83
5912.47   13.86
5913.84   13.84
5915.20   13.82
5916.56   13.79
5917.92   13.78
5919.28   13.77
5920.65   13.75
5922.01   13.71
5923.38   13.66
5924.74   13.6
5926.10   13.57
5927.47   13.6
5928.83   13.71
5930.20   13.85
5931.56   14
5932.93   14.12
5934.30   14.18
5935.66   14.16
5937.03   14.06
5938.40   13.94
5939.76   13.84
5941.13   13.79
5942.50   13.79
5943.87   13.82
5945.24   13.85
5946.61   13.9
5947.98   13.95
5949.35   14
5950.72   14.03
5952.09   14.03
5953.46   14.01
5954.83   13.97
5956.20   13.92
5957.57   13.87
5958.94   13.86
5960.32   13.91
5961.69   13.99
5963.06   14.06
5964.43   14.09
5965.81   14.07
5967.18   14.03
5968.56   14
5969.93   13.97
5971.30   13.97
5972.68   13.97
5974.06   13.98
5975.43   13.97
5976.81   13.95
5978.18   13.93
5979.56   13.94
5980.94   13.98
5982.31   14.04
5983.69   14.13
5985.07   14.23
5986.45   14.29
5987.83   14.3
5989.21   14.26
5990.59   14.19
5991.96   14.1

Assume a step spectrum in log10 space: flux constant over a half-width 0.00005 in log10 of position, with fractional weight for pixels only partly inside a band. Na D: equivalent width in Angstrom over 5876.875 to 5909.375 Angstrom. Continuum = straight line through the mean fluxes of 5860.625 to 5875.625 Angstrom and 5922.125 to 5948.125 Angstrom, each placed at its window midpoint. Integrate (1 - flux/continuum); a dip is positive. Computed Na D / 3.8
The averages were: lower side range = 14.1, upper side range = 13.9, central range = 12.4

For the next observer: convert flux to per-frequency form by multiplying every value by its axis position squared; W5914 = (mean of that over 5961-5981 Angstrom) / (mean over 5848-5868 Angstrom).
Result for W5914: 1.04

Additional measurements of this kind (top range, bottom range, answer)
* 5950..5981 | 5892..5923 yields 1.10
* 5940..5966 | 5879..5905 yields 1.18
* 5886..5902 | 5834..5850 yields 0.82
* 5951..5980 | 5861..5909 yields 1.11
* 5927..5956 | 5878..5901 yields 1.18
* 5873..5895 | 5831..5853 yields 0.88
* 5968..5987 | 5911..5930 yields 1.04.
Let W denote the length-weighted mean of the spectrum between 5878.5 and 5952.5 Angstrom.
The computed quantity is 13.2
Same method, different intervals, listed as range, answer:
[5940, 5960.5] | 13.9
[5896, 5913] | 12.9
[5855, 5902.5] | 13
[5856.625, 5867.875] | 13.9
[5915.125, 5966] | 13.9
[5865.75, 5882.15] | 13.8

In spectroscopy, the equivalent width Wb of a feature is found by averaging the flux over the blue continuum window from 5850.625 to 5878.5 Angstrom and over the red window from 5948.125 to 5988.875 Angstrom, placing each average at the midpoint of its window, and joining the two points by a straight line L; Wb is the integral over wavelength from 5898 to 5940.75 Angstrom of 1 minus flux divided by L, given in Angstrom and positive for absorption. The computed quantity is 1.24 Angstrom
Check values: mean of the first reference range 13.9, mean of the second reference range 14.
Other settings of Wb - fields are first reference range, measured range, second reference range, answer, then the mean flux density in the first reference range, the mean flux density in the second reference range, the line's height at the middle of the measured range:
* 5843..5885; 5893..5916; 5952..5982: 1.84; 13.9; 14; 13.9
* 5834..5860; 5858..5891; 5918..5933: 1.65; 14.2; 13.7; 14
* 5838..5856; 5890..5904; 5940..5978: 2.37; 14.3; 14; 14.2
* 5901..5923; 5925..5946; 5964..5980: -0.27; 13.5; 14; 13.7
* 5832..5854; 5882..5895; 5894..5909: 1.04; 14.4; 12.4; 12.9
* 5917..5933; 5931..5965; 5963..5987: -0.22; 13.7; 14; 13.9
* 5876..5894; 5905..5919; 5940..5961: -0.76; 12.3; 13.9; 13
